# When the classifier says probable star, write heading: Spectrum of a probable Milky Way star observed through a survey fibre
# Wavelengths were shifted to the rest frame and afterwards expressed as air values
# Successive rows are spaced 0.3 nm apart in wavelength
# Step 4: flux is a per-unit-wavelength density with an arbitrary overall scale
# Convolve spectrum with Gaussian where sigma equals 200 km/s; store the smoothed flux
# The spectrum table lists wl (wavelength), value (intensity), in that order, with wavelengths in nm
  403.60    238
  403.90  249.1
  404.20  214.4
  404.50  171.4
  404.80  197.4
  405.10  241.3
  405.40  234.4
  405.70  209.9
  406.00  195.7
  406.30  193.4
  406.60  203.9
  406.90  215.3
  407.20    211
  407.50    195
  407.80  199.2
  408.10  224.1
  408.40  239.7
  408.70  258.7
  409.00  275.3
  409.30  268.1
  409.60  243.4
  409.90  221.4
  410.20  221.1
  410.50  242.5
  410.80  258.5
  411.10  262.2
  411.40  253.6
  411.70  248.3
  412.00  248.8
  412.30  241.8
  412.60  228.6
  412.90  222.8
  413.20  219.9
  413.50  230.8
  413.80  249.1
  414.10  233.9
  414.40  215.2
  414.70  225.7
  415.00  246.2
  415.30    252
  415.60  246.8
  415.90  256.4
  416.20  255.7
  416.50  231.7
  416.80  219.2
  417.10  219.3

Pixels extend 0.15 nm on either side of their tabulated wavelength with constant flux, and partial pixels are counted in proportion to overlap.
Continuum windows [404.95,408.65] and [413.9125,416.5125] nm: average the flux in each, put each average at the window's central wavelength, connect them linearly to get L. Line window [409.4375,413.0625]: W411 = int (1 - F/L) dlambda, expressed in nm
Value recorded -0.20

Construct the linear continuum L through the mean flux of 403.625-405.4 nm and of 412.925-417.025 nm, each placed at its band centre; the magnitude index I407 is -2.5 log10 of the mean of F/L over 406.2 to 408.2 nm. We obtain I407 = 0.09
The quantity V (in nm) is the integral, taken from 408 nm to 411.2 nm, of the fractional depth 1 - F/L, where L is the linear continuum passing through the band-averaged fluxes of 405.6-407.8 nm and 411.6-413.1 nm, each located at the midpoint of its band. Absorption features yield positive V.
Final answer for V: -0.39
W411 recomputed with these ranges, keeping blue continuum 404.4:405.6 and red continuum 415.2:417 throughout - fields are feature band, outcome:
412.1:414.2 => 0.02 nm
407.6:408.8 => -0.03 nm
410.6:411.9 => -0.14 nm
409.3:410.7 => -0.07 nm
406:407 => 0.07 nm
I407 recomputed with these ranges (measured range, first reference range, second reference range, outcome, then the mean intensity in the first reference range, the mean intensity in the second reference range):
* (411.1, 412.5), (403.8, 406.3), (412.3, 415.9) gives -0.090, 212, 235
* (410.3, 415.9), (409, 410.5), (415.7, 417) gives 0.003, 243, 240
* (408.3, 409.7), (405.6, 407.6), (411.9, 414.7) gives -0.206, 204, 232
